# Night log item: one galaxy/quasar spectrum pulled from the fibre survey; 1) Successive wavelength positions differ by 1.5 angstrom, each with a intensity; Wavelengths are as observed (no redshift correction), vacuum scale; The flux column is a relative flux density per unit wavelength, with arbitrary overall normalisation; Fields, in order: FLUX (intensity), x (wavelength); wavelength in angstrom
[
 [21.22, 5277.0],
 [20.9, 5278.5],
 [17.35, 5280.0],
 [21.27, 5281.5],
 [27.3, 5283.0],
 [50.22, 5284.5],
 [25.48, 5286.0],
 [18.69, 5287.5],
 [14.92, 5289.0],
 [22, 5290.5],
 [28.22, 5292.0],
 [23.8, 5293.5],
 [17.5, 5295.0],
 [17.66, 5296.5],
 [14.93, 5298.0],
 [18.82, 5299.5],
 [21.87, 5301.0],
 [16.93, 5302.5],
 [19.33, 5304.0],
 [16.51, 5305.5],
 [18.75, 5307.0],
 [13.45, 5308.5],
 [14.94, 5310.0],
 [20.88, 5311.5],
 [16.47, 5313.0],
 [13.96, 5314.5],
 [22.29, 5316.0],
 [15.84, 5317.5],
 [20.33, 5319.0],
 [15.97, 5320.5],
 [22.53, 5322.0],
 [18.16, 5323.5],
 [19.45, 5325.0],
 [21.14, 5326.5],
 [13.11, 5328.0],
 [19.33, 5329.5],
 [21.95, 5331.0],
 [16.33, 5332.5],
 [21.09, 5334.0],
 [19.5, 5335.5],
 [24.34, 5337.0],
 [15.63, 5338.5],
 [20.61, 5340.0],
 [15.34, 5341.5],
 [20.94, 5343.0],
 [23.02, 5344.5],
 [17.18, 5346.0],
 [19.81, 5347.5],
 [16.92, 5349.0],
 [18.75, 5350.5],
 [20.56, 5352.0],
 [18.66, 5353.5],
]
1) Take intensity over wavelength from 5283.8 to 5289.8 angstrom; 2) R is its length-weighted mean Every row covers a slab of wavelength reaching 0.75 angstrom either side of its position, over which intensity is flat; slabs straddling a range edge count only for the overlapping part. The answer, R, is 27.1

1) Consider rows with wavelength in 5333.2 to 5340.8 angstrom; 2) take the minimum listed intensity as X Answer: 15.63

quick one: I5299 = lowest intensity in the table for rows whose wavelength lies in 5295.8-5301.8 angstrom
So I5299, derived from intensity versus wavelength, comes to 14.93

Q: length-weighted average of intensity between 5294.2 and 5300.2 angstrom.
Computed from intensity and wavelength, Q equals 17.3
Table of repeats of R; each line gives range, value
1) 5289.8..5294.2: 24.7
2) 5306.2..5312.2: 17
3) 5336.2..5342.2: 19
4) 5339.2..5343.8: 19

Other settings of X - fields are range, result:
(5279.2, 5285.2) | 17.35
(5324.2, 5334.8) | 13.11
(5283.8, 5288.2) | 18.69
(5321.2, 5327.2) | 18.16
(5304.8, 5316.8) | 13.45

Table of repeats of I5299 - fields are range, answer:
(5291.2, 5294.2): 23.8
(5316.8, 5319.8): 15.84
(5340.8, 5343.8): 15.34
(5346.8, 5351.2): 16.92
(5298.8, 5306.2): 16.51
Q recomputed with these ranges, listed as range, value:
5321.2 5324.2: 20.3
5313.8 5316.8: 18.2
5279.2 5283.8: 22.3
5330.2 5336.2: 19.7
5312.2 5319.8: 17.8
